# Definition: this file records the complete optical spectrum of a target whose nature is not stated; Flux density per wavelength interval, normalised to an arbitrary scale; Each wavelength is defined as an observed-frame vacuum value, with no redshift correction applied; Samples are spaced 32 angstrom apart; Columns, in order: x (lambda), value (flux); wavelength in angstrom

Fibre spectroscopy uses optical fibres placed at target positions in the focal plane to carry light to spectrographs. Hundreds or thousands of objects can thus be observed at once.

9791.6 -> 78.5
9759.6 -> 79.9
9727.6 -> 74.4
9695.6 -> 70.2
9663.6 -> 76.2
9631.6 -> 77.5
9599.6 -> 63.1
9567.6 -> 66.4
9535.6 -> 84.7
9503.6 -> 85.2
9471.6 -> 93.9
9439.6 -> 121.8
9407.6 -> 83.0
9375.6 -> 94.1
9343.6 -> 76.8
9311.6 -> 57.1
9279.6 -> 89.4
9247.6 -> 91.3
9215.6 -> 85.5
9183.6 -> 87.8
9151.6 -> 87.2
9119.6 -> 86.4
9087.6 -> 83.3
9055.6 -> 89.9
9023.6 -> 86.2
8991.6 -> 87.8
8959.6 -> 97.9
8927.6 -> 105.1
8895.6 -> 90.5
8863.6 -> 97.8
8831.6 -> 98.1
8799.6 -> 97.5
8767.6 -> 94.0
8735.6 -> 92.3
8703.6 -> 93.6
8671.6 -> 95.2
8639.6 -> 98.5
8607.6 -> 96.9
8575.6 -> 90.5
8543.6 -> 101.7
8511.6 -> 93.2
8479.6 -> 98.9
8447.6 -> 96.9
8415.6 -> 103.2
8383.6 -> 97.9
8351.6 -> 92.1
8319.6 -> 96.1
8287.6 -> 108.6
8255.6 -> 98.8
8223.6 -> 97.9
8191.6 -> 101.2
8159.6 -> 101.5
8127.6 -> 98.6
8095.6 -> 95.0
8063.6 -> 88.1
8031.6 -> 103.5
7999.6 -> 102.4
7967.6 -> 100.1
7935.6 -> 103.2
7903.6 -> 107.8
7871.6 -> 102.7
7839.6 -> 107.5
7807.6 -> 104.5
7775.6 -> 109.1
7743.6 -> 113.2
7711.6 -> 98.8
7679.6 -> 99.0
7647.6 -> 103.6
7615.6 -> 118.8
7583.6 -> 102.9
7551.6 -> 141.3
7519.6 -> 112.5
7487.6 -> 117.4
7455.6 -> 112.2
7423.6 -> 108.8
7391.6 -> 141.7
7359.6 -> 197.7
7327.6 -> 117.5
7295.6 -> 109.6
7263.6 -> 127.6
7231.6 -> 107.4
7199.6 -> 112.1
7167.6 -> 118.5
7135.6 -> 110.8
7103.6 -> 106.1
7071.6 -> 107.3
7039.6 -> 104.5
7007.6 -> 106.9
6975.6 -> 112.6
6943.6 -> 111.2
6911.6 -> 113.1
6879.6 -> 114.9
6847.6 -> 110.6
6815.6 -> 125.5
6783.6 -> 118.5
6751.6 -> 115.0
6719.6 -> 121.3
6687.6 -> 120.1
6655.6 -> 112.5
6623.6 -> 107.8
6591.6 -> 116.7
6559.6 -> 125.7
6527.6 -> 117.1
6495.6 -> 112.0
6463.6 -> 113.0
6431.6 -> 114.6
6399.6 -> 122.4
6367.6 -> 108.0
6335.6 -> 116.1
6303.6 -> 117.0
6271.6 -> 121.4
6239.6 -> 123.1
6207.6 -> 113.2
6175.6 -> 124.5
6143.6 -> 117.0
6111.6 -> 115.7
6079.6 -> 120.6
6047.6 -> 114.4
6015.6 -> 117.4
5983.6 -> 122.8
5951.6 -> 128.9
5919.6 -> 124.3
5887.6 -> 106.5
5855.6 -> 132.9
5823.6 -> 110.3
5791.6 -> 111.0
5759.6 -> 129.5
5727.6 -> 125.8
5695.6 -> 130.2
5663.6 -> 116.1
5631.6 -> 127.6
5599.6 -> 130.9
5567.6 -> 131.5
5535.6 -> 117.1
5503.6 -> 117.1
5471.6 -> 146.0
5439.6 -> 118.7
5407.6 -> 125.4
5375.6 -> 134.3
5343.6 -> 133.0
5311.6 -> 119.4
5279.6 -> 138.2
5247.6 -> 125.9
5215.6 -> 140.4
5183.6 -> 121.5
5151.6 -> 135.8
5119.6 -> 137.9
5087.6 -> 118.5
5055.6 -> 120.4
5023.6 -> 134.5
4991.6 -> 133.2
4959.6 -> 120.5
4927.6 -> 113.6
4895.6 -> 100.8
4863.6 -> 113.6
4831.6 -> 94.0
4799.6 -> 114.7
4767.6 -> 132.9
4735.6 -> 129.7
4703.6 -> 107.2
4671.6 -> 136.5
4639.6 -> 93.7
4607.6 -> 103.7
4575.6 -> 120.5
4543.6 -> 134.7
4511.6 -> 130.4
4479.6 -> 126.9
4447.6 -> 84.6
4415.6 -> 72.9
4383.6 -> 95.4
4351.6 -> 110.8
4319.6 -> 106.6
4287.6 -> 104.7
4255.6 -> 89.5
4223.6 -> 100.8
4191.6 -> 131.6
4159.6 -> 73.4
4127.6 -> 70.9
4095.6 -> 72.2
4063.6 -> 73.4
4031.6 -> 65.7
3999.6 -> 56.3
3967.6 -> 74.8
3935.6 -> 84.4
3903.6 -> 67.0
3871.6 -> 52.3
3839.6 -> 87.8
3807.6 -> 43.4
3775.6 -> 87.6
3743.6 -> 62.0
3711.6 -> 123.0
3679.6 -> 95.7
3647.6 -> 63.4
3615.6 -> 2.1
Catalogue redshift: 0.12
